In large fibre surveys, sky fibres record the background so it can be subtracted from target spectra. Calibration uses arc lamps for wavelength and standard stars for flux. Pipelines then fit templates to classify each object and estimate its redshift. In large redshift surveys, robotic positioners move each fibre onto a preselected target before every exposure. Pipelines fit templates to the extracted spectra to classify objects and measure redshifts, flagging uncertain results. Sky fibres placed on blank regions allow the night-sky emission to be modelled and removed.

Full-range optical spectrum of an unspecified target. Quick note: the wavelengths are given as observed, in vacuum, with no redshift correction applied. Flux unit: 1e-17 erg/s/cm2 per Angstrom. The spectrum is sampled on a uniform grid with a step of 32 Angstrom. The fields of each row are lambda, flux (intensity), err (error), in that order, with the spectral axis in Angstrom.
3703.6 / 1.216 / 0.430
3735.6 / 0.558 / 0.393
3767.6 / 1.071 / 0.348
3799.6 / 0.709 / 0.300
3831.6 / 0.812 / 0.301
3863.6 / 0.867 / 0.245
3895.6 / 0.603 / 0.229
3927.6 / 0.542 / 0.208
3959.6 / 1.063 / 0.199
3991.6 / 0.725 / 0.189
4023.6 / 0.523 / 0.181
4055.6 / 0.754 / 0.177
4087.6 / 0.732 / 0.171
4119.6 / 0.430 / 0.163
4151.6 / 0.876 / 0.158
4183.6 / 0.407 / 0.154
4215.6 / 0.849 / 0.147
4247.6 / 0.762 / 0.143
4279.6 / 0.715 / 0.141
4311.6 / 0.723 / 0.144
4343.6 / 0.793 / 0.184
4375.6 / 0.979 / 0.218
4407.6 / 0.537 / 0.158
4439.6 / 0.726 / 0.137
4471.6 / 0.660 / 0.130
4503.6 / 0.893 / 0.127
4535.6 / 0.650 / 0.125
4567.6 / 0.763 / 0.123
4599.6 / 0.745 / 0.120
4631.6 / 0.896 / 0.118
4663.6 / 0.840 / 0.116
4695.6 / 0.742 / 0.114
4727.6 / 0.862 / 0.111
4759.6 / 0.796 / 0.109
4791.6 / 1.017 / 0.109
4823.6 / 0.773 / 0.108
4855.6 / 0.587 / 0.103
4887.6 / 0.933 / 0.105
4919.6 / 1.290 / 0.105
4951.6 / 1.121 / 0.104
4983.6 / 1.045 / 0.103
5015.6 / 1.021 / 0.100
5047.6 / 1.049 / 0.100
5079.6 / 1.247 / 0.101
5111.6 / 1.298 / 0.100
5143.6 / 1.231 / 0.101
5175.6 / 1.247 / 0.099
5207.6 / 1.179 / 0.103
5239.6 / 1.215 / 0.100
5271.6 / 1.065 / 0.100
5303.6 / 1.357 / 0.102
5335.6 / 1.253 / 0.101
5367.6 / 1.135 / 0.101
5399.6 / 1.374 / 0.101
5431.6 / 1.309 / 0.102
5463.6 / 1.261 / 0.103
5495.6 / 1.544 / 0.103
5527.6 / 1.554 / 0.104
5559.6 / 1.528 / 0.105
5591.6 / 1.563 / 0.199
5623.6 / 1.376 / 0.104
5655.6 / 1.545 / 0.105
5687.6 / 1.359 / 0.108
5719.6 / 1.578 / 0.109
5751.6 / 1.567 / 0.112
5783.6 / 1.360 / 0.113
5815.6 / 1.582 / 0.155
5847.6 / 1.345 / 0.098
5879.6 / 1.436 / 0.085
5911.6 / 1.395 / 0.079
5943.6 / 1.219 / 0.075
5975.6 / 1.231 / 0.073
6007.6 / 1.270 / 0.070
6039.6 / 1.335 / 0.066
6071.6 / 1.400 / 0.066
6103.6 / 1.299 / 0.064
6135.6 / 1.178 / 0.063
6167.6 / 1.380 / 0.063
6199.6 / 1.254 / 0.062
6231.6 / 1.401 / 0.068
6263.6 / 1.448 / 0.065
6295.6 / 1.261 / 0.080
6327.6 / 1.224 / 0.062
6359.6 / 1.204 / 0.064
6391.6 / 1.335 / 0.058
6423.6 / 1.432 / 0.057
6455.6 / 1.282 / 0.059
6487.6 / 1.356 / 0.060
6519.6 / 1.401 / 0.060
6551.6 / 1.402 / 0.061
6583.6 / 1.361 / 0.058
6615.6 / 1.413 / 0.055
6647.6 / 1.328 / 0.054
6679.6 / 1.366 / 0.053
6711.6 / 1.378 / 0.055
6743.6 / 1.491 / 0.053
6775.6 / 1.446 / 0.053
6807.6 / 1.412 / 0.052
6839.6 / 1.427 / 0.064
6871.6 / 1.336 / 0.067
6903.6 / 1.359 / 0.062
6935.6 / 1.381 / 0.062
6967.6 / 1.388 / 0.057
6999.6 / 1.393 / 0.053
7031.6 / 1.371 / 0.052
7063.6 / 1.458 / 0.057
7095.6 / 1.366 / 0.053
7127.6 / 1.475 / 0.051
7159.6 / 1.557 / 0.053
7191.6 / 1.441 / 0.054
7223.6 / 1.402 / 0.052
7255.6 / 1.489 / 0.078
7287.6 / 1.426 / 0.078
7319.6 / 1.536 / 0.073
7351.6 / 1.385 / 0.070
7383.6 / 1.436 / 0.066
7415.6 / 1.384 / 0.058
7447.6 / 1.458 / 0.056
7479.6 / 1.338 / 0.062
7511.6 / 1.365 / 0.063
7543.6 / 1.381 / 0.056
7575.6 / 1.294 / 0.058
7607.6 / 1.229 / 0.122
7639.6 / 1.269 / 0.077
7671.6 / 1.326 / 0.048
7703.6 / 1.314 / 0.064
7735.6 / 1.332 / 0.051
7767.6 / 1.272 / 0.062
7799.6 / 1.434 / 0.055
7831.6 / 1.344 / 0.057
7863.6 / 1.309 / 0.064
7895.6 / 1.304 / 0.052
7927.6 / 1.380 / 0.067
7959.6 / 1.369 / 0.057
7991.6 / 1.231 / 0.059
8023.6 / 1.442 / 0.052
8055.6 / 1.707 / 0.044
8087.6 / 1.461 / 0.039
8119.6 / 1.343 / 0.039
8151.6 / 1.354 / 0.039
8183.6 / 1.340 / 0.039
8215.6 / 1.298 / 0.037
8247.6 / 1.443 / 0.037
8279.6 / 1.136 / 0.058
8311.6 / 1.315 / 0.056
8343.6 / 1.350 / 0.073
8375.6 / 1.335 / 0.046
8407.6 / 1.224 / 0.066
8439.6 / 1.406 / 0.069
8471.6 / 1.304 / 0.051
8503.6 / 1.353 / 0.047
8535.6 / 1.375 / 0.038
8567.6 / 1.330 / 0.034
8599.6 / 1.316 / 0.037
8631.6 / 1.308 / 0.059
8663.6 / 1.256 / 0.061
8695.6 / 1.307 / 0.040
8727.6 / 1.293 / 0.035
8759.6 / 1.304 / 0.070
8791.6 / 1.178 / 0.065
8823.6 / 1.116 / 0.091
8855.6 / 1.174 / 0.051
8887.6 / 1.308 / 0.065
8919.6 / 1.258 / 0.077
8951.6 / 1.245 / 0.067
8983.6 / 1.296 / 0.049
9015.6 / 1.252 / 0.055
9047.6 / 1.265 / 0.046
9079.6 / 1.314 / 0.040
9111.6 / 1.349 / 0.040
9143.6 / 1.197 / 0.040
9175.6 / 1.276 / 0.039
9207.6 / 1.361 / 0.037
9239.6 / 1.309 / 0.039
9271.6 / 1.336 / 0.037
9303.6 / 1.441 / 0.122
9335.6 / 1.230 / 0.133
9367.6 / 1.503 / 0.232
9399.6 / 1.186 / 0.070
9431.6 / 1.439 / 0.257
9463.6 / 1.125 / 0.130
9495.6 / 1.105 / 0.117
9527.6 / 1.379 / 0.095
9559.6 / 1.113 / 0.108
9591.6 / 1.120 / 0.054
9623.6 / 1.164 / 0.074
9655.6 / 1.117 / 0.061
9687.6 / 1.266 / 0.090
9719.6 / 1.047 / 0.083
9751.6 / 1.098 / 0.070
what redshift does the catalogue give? 0.23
